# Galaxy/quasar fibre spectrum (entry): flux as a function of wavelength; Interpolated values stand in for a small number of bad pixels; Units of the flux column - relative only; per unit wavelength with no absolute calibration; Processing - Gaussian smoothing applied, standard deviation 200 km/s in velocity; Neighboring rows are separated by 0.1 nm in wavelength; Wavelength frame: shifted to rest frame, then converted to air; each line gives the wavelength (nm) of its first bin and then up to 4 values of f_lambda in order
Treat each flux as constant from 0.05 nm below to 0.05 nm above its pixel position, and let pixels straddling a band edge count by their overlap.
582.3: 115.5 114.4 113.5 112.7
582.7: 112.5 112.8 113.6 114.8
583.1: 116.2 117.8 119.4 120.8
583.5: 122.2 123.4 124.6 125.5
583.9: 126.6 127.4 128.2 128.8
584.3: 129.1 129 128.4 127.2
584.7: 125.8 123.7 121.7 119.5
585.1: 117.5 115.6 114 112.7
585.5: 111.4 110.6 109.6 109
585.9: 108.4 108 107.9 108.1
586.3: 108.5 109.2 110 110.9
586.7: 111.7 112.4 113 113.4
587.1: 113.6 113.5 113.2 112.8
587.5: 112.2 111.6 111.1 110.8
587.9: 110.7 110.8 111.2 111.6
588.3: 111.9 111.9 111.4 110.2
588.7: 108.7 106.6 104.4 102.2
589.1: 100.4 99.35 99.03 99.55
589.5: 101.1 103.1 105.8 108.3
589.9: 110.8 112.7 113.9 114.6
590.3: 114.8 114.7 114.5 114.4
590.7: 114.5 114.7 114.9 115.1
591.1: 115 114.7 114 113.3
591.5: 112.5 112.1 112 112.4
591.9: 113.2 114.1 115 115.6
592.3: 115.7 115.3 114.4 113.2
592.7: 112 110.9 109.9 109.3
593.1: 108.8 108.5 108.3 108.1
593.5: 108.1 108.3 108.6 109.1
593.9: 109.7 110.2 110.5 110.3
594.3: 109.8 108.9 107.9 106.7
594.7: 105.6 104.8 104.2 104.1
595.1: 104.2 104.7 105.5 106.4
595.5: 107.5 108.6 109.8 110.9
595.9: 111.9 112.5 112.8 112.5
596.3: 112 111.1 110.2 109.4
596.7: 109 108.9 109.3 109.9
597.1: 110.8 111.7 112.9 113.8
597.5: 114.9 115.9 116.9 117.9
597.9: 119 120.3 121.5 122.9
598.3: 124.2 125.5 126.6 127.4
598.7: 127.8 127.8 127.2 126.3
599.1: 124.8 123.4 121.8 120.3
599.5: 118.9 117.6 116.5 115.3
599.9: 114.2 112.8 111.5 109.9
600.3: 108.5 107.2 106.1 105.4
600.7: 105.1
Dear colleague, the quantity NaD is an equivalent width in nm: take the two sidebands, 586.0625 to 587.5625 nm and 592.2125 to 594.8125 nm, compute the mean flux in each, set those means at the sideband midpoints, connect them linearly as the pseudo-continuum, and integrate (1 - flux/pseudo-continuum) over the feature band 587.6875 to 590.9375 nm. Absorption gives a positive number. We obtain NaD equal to 0.05 nm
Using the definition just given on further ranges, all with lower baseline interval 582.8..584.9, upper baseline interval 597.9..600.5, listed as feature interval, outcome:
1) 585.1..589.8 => 0.51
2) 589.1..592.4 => 0.28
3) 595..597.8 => 0.23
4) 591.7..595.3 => 0.34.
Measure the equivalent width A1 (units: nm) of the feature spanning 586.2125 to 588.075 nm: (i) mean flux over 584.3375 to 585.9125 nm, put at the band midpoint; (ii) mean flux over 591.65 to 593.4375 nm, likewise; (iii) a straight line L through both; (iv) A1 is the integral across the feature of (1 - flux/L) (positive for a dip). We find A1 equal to 0.078 nm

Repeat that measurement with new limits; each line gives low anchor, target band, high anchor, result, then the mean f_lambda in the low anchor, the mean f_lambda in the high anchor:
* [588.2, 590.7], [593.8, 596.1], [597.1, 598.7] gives 0.148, 108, 119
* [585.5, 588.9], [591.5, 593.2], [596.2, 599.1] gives 0.022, 111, 118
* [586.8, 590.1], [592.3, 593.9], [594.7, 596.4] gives -0.028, 109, 108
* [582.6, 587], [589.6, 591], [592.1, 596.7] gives 0.002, 117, 110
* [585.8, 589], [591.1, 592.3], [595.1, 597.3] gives -0.039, 110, 110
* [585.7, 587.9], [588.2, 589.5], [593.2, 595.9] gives 0.054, 111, 108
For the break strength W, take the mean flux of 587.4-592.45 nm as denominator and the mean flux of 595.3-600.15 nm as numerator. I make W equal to 1.05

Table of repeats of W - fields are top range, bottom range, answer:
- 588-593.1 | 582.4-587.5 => 0.95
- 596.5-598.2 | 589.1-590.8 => 1.05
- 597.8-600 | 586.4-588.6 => 1.09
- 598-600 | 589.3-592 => 1.10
